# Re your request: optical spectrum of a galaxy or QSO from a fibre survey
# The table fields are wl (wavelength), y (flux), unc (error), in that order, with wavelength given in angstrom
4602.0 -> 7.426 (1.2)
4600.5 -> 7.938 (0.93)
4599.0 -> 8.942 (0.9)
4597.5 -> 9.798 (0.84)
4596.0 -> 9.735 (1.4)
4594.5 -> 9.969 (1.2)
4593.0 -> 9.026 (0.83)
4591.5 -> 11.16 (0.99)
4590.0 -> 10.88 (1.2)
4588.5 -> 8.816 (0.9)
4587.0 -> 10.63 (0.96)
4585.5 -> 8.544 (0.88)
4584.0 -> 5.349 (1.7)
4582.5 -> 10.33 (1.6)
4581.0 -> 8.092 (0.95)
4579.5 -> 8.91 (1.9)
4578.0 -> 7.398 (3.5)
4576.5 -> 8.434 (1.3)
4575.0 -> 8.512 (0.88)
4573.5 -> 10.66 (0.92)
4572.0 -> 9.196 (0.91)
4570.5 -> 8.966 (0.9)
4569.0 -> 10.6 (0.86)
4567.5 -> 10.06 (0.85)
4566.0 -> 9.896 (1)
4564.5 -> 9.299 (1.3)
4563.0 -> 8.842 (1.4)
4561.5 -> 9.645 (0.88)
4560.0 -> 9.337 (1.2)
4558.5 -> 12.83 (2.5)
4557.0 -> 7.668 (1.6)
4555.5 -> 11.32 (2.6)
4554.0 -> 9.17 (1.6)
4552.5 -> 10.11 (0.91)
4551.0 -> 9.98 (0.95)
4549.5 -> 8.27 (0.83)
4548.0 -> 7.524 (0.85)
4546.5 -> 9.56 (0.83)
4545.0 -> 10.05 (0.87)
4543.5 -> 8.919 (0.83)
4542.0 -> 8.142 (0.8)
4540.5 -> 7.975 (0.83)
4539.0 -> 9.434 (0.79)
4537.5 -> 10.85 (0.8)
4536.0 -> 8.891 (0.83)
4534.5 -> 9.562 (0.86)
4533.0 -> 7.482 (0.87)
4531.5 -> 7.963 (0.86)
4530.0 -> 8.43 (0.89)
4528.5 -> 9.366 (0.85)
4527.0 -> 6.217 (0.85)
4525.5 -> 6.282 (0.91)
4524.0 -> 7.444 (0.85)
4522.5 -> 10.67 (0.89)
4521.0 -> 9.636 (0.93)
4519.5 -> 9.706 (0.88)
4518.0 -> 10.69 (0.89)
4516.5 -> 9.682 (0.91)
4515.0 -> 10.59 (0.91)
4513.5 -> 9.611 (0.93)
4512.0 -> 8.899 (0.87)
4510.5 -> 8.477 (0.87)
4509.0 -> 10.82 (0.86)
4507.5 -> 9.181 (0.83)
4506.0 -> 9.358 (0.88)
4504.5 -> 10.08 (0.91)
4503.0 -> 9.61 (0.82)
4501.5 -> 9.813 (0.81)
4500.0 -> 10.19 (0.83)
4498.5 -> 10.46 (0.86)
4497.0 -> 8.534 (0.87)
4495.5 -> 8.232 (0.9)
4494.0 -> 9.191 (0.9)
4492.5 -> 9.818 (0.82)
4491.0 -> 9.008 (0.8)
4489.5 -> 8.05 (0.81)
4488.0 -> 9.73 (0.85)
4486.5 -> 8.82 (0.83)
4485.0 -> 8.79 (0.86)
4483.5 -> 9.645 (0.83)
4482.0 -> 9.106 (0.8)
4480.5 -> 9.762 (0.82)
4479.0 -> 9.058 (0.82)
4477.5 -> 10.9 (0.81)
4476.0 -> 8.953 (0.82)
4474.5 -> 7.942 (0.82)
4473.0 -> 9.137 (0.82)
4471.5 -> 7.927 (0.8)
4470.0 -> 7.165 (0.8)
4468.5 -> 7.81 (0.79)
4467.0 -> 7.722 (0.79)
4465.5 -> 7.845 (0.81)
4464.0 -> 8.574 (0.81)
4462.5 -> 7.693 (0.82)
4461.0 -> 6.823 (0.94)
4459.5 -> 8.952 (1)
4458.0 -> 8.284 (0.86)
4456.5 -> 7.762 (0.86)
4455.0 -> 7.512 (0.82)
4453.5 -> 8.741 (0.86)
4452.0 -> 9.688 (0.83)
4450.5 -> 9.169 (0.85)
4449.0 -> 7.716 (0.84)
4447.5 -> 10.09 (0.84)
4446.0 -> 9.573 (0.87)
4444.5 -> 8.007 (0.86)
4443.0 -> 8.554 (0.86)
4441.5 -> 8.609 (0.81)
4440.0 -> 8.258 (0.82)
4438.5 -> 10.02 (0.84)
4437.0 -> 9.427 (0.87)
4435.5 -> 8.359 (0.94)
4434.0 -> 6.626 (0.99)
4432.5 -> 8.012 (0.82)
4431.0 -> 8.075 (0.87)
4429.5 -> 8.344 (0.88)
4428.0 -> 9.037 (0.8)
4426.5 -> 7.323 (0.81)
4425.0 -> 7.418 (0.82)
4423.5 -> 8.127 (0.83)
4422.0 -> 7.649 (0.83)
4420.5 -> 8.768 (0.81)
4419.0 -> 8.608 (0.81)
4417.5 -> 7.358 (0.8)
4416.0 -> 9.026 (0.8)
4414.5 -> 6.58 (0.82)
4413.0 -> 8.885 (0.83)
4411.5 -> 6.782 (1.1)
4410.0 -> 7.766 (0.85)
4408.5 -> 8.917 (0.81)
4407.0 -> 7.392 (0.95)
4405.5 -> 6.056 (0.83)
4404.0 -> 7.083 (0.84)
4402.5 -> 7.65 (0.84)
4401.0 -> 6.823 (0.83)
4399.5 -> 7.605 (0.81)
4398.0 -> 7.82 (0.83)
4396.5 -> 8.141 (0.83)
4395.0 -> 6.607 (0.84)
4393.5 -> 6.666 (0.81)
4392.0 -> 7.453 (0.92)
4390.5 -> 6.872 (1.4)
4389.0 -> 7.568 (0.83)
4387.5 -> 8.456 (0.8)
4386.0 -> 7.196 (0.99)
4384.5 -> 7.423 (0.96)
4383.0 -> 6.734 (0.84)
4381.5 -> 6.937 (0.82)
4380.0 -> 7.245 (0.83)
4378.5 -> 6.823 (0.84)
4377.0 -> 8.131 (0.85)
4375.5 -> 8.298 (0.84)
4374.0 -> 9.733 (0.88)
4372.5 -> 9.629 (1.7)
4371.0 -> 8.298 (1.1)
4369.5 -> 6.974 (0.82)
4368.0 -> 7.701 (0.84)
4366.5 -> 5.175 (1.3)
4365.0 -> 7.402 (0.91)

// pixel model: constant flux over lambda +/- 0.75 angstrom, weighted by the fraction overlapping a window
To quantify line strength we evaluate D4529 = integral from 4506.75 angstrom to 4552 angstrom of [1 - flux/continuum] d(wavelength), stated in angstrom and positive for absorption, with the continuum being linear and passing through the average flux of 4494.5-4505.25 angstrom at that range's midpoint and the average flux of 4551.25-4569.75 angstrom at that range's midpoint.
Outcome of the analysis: 3.27 angstrom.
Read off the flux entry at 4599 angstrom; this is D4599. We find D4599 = 8.942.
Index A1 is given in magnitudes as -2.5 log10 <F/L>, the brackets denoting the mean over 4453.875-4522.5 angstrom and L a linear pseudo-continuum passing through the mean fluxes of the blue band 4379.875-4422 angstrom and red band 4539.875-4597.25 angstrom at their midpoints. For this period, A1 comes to -0.07 mag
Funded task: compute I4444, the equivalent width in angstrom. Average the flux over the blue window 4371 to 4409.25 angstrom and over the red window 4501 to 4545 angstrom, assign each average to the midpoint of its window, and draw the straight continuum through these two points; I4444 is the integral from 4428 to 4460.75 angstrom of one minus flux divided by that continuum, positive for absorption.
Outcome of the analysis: -1.36 angstrom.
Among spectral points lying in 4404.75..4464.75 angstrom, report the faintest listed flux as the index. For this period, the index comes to 6.056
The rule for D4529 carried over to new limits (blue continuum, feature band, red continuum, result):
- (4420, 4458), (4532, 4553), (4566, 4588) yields -0.4 angstrom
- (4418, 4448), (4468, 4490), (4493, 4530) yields 0.1 angstrom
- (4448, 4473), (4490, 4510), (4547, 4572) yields -1.9 angstrom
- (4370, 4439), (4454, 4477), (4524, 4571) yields 0.9 angstrom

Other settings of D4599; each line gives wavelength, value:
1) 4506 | 9.358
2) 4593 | 9.026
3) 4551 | 9.98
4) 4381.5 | 6.937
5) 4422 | 7.649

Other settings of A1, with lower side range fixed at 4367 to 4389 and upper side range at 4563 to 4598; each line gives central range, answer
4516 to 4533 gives 0.026 mag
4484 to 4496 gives -0.044 mag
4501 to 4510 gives -0.121 mag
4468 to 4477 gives 0.033 mag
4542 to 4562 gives -0.049 mag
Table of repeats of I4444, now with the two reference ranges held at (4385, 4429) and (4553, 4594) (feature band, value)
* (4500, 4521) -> -2.4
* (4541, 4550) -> 0.4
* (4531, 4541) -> 0.1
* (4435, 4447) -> -1.3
